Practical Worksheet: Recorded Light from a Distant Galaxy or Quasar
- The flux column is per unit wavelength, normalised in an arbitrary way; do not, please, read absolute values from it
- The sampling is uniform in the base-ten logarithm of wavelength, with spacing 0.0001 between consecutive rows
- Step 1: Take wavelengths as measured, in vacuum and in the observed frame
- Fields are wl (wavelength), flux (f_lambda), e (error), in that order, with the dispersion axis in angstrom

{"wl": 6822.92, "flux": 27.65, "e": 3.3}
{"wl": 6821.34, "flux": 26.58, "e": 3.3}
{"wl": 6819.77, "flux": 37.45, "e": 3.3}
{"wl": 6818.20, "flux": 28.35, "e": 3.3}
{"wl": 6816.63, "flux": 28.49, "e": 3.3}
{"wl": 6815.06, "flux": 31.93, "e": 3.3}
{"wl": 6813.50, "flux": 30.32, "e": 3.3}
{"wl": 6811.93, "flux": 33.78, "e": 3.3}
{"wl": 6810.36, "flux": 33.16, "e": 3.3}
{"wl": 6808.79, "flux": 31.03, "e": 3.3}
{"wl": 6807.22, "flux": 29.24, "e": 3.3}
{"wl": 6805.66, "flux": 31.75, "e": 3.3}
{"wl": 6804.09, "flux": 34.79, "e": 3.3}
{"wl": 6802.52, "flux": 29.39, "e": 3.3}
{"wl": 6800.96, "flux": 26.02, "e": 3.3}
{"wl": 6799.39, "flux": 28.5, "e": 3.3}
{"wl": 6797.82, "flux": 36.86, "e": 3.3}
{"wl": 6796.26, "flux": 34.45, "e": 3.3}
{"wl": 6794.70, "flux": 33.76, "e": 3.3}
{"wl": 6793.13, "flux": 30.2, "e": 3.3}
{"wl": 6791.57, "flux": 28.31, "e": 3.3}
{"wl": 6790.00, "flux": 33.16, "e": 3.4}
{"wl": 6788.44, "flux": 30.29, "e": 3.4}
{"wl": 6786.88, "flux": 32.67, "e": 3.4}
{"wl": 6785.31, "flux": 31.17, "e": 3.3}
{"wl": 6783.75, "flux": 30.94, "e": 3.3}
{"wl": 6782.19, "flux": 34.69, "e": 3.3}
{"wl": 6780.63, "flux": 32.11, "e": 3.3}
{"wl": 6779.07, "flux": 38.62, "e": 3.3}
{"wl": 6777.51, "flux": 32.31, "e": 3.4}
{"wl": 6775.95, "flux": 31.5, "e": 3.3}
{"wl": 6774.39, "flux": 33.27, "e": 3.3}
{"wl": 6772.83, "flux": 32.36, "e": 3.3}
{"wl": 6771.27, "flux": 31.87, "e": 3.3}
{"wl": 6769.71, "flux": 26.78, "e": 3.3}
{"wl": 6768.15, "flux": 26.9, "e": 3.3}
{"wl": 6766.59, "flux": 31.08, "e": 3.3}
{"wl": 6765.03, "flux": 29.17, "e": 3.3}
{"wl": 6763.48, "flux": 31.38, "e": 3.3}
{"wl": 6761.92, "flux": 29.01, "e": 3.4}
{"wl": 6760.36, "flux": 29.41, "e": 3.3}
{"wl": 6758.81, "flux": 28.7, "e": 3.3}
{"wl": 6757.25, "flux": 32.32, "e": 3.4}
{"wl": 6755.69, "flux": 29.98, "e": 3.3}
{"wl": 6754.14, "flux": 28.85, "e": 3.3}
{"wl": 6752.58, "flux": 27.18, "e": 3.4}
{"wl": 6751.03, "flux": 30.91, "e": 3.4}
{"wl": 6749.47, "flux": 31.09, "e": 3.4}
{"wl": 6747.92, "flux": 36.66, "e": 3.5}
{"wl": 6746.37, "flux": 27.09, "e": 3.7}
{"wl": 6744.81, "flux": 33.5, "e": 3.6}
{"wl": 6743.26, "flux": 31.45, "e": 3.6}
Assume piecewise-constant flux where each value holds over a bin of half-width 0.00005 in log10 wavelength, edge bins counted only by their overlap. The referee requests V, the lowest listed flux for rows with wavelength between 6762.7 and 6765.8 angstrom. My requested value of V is 29.17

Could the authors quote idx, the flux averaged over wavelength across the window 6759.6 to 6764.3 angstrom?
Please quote 29.9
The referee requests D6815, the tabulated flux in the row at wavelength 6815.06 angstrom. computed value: 31.93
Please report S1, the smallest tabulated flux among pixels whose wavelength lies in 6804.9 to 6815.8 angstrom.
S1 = 29.24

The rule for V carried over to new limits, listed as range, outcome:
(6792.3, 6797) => 30.2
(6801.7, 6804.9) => 29.39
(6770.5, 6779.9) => 31.5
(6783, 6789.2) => 30.29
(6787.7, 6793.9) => 28.31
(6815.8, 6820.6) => 28.35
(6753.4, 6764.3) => 28.7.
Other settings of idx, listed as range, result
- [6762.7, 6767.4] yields 30.5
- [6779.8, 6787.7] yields 32.4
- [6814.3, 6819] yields 29.6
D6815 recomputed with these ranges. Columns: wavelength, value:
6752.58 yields 27.18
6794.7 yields 33.76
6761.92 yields 29.01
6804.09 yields 34.79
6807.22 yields 29.24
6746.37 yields 27.09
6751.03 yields 30.91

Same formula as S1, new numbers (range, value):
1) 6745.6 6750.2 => 27.09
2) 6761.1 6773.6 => 26.78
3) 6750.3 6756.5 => 27.18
